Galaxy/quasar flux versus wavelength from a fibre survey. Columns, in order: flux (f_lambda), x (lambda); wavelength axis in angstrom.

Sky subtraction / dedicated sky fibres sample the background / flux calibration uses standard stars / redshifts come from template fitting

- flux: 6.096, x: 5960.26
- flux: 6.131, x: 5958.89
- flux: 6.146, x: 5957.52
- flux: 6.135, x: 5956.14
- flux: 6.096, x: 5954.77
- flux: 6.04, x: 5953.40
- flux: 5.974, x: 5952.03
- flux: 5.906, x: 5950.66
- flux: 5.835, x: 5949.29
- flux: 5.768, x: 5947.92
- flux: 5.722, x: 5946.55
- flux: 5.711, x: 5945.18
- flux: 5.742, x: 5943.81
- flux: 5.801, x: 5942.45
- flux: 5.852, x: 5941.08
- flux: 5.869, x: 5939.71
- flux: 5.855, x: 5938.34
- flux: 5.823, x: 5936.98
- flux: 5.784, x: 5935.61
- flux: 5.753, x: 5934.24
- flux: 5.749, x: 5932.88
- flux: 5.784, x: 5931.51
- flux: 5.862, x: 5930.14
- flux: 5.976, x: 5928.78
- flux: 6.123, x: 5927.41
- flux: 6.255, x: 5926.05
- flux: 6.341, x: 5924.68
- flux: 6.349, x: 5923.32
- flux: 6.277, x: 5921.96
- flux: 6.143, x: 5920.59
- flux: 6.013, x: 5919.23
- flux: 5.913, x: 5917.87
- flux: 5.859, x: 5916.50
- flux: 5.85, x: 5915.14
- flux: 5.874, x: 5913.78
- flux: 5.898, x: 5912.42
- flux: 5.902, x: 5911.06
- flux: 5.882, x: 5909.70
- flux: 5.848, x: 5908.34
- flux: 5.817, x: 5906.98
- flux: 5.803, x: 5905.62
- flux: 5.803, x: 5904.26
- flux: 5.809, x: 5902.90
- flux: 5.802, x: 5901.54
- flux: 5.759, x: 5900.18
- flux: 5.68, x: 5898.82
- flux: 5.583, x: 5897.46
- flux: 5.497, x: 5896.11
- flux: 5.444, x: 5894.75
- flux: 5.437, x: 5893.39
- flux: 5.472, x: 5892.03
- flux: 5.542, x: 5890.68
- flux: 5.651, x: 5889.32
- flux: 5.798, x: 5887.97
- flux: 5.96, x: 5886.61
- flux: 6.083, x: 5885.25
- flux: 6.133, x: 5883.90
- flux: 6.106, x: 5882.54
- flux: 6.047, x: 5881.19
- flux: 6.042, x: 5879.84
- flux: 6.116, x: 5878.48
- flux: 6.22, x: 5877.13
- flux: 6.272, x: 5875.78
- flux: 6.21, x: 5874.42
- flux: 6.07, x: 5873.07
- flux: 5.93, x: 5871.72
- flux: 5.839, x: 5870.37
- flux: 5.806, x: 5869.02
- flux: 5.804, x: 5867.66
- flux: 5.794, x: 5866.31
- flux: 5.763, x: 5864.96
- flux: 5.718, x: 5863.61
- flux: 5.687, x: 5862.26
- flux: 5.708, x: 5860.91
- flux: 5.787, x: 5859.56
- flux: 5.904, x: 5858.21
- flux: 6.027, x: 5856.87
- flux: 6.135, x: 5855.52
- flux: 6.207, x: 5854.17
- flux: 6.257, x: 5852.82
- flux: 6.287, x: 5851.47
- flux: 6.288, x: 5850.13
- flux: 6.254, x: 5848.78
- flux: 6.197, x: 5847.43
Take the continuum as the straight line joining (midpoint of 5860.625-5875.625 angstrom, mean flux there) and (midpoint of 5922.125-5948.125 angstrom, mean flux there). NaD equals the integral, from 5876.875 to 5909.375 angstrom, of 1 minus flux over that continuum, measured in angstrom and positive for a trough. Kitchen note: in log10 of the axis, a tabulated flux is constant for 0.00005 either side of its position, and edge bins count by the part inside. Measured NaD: 0.4 angstrom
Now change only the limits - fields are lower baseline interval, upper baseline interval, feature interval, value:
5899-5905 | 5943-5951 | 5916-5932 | -0.8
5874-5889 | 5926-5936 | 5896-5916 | 0.6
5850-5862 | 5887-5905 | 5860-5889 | -0.5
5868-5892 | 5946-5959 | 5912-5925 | -0.2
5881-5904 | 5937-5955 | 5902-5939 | -0.9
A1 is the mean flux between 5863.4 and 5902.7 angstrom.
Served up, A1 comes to 5.85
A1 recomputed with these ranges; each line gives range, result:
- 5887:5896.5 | 5.56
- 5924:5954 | 5.89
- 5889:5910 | 5.67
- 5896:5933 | 5.92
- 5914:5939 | 5.98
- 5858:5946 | 5.88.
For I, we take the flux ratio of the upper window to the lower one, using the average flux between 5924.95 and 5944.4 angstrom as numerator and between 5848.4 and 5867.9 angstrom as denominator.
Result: 0.98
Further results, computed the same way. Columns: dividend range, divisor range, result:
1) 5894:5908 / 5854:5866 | 0.97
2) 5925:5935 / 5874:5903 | 1.02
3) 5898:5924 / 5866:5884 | 0.98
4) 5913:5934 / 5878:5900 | 1.04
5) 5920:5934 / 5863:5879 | 1.02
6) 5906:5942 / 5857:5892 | 1.01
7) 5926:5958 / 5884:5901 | 1.04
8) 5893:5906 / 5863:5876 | 0.96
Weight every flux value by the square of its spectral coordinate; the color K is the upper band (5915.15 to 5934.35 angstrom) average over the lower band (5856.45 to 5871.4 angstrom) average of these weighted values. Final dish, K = 1.06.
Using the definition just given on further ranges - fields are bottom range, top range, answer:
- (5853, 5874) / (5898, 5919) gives 1.01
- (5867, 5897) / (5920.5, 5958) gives 1.03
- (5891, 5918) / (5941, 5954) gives 1.03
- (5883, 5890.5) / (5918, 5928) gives 1.06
